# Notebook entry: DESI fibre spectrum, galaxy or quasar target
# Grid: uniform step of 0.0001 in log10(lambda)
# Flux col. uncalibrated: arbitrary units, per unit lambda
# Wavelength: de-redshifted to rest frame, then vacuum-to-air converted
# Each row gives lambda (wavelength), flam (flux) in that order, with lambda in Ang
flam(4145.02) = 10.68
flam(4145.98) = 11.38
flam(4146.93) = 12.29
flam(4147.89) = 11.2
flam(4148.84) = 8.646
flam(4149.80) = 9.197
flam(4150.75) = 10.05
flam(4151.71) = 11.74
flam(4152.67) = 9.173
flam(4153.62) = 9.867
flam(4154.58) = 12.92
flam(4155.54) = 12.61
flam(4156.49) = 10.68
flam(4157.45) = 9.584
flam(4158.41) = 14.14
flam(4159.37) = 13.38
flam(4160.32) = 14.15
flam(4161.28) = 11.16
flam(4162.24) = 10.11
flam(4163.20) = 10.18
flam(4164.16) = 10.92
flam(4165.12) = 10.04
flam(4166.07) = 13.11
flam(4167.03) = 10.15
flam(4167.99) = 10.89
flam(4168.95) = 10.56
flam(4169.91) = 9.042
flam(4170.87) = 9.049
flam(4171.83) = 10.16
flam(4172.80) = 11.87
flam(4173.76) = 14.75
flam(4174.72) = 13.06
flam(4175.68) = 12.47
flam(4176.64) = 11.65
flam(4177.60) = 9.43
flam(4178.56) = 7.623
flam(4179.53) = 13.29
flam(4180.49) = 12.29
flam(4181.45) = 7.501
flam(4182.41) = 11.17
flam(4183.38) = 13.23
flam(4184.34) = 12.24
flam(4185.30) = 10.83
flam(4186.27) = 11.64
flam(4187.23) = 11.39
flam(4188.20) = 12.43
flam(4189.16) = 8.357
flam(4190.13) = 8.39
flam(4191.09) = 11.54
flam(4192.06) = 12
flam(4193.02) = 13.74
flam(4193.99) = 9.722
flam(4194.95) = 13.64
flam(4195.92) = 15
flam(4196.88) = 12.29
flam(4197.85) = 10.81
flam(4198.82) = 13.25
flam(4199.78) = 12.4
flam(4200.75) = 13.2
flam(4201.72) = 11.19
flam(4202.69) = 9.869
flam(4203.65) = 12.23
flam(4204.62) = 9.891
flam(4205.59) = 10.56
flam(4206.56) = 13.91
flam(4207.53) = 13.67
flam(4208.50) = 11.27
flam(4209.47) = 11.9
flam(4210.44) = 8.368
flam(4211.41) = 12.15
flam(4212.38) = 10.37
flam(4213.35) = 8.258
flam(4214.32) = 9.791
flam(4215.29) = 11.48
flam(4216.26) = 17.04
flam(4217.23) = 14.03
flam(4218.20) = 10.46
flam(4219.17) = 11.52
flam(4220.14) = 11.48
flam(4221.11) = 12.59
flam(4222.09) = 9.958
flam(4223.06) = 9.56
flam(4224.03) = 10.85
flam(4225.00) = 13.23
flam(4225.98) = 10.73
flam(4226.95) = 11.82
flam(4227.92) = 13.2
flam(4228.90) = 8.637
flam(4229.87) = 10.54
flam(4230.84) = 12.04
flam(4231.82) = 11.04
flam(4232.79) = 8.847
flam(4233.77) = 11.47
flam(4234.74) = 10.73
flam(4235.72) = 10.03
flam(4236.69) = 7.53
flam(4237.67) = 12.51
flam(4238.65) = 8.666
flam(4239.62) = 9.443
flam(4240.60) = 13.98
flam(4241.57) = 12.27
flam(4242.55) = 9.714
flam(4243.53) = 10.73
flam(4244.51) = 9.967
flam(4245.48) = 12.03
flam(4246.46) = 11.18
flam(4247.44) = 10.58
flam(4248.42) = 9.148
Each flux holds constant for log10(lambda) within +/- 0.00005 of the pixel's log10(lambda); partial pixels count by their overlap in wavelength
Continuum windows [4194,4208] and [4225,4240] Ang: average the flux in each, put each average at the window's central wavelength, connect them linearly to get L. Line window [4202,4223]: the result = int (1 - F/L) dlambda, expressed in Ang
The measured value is 0.30 Ang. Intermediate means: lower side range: 12.2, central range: 11.4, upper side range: 10.6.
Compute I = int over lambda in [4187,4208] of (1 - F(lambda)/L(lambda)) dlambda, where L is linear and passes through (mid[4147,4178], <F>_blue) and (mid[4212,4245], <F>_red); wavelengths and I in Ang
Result -1.4 Ang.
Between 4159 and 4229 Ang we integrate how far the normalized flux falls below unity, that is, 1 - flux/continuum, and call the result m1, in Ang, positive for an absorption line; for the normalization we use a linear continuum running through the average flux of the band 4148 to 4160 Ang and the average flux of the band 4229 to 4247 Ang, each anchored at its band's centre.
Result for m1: -3.7 Ang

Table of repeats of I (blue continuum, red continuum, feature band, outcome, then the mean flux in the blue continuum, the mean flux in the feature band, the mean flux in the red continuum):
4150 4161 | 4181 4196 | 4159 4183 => 0.7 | 11.6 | 11.1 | 11.3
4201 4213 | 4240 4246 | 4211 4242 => 0.6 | 11.3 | 11.1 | 11.4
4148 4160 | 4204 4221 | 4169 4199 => -0.2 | 11.1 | 11.4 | 11.6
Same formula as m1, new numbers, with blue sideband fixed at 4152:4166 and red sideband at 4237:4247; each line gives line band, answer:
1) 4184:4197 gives -0.4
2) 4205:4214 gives 0.0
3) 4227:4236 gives 0.2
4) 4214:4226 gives -0.8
